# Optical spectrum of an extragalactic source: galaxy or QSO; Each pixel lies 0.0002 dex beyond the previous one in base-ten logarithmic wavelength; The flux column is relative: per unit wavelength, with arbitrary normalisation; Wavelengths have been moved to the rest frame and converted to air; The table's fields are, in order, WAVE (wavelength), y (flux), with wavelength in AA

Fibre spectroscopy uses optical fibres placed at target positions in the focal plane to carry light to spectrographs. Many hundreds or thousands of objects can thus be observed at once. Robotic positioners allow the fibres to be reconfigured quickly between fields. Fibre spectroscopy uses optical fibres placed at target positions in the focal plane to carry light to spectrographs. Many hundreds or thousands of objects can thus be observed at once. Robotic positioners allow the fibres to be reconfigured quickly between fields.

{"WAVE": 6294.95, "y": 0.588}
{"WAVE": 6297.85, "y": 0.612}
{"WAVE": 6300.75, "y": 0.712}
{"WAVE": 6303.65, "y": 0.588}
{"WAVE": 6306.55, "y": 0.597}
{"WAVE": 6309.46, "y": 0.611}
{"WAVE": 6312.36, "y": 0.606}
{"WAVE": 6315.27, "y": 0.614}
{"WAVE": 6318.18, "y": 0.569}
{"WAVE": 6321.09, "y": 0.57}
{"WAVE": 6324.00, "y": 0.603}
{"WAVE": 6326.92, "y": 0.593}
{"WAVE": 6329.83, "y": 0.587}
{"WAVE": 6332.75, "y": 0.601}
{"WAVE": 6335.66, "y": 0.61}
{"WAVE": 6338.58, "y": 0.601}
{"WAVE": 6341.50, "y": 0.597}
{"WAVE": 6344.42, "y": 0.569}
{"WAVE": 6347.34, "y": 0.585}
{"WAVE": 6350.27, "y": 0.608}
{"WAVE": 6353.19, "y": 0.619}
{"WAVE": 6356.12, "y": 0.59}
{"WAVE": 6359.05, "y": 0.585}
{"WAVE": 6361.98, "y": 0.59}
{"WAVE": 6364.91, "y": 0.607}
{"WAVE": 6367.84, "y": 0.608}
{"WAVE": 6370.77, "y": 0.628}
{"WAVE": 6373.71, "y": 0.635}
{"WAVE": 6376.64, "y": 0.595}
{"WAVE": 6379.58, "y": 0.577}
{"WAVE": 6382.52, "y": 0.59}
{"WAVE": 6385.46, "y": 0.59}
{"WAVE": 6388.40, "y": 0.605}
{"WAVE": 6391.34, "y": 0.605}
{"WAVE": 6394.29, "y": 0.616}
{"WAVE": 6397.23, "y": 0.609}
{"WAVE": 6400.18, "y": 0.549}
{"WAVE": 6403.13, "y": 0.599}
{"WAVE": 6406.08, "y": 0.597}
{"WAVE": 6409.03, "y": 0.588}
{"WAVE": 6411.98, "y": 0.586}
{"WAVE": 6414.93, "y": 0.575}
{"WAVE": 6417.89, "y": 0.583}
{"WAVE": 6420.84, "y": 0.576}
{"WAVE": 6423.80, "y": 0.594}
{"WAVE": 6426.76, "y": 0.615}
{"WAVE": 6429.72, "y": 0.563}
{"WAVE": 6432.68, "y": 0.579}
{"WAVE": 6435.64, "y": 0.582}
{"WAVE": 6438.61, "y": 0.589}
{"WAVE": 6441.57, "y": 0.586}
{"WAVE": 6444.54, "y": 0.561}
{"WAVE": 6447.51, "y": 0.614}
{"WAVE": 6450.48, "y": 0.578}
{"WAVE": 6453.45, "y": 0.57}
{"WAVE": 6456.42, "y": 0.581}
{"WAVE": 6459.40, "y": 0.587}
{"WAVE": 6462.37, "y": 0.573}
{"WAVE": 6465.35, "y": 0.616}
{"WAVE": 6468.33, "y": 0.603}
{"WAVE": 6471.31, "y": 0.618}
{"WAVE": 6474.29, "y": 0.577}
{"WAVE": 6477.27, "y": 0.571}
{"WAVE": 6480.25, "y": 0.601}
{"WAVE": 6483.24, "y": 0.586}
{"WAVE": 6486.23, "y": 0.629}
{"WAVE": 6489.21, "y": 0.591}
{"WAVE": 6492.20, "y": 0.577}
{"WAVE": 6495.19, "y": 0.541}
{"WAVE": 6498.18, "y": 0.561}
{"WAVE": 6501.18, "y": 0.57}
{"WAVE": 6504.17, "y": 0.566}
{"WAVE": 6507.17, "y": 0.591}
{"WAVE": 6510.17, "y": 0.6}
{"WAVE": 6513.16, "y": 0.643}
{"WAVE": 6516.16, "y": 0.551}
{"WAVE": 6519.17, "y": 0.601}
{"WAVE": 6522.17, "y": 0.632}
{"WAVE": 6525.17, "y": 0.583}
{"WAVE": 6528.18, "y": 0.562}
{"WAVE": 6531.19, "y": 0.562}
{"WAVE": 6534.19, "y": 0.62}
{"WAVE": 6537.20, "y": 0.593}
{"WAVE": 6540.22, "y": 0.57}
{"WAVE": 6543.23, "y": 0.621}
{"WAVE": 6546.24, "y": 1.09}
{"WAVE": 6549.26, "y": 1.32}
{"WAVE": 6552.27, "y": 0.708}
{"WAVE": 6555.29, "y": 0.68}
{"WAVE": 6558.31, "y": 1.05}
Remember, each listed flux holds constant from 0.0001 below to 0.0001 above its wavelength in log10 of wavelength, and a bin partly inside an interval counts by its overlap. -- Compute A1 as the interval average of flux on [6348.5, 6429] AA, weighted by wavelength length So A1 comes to 0.597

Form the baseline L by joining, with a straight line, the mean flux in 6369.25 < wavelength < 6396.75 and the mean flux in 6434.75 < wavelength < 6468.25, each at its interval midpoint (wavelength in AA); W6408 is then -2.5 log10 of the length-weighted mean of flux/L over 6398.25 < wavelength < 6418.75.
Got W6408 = 0.027 mag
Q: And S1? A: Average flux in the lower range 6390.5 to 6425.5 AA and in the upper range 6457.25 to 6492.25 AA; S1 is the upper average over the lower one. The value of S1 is 1.01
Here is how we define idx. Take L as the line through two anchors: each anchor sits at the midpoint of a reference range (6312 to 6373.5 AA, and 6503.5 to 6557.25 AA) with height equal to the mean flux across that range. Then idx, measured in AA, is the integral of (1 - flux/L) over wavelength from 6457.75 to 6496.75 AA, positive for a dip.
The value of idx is 3.8 AA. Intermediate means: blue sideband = 0.598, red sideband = 0.677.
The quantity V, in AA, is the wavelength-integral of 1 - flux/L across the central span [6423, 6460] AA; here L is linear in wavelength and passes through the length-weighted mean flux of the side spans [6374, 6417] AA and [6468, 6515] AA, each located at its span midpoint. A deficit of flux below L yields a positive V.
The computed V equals 0.4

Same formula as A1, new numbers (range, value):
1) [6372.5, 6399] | 0.602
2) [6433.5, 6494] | 0.589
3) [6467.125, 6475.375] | 0.6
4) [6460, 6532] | 0.588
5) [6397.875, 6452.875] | 0.584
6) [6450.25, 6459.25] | 0.578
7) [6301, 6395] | 0.6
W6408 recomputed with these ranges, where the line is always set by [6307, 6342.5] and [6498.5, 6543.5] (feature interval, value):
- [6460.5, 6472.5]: -0.02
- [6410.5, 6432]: 0.02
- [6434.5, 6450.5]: 0.01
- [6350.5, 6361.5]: 0.00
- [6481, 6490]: -0.02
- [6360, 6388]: -0.01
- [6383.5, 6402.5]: 0.00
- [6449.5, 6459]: 0.03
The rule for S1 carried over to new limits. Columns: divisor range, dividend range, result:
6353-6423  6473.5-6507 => 0.97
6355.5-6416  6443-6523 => 0.99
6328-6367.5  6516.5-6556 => 1.17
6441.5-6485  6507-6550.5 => 1.15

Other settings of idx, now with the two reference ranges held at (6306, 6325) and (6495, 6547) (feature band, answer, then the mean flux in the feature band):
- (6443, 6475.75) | 0.9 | 0.589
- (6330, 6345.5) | 0.0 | 0.596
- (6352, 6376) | -0.3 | 0.607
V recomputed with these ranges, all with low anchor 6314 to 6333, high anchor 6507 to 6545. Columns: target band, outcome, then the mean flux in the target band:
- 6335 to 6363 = -0.2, 0.595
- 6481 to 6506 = 0.8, 0.578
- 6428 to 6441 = 0.3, 0.58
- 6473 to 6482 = 0.2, 0.583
